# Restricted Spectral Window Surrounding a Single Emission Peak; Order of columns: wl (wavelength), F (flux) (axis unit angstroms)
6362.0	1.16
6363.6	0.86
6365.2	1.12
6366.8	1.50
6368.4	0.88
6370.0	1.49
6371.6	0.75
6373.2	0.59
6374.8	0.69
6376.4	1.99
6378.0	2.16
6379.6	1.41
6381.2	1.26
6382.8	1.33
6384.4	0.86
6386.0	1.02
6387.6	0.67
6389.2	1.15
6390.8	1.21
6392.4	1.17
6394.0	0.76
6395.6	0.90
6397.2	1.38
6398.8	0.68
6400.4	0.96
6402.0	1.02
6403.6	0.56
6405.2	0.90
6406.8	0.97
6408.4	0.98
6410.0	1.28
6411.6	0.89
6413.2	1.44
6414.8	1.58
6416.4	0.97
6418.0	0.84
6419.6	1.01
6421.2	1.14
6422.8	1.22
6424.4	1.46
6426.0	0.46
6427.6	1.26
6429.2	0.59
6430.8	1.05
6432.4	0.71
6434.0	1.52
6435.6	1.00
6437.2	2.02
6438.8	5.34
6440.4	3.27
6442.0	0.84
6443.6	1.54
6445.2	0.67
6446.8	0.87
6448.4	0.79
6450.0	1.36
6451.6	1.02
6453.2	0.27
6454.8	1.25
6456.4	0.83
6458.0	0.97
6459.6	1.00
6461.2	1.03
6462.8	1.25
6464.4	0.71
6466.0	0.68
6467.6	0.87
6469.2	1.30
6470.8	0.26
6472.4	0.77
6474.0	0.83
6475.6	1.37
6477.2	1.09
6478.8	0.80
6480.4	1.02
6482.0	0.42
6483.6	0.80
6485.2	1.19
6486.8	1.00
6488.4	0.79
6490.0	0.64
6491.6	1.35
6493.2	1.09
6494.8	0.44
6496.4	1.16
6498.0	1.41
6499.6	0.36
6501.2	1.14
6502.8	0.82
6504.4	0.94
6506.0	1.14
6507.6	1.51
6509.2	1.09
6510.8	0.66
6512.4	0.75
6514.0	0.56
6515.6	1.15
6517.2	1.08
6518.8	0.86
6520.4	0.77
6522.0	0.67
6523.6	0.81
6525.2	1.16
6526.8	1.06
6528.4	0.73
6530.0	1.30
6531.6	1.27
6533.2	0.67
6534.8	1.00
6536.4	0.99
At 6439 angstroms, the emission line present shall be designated [O III] 5007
